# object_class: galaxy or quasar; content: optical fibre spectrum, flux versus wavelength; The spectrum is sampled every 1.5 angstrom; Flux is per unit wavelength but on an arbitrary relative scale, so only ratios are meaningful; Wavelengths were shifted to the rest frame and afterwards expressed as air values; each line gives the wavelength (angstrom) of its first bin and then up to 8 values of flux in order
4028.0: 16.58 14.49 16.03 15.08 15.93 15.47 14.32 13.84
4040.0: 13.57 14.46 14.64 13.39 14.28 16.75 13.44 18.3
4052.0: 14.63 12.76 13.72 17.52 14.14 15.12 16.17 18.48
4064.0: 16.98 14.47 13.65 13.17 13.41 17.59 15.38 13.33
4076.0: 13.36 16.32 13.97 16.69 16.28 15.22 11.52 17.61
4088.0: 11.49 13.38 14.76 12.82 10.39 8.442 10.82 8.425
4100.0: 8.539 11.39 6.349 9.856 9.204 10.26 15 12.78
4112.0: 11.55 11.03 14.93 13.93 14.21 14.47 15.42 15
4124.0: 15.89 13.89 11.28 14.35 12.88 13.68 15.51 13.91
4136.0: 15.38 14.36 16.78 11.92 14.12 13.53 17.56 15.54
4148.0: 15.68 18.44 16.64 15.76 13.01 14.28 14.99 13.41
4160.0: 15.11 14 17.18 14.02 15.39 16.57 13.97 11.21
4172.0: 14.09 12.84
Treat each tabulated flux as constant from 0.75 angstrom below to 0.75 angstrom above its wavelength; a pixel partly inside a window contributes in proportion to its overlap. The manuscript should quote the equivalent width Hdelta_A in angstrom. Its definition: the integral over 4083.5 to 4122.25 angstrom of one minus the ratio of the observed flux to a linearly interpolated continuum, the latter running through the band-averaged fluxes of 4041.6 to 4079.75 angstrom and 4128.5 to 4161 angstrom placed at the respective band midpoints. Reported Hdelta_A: 7.5 angstrom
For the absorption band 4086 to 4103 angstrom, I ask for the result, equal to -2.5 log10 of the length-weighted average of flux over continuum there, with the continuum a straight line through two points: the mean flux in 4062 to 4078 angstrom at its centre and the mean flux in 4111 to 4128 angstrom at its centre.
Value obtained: 0.26 mag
